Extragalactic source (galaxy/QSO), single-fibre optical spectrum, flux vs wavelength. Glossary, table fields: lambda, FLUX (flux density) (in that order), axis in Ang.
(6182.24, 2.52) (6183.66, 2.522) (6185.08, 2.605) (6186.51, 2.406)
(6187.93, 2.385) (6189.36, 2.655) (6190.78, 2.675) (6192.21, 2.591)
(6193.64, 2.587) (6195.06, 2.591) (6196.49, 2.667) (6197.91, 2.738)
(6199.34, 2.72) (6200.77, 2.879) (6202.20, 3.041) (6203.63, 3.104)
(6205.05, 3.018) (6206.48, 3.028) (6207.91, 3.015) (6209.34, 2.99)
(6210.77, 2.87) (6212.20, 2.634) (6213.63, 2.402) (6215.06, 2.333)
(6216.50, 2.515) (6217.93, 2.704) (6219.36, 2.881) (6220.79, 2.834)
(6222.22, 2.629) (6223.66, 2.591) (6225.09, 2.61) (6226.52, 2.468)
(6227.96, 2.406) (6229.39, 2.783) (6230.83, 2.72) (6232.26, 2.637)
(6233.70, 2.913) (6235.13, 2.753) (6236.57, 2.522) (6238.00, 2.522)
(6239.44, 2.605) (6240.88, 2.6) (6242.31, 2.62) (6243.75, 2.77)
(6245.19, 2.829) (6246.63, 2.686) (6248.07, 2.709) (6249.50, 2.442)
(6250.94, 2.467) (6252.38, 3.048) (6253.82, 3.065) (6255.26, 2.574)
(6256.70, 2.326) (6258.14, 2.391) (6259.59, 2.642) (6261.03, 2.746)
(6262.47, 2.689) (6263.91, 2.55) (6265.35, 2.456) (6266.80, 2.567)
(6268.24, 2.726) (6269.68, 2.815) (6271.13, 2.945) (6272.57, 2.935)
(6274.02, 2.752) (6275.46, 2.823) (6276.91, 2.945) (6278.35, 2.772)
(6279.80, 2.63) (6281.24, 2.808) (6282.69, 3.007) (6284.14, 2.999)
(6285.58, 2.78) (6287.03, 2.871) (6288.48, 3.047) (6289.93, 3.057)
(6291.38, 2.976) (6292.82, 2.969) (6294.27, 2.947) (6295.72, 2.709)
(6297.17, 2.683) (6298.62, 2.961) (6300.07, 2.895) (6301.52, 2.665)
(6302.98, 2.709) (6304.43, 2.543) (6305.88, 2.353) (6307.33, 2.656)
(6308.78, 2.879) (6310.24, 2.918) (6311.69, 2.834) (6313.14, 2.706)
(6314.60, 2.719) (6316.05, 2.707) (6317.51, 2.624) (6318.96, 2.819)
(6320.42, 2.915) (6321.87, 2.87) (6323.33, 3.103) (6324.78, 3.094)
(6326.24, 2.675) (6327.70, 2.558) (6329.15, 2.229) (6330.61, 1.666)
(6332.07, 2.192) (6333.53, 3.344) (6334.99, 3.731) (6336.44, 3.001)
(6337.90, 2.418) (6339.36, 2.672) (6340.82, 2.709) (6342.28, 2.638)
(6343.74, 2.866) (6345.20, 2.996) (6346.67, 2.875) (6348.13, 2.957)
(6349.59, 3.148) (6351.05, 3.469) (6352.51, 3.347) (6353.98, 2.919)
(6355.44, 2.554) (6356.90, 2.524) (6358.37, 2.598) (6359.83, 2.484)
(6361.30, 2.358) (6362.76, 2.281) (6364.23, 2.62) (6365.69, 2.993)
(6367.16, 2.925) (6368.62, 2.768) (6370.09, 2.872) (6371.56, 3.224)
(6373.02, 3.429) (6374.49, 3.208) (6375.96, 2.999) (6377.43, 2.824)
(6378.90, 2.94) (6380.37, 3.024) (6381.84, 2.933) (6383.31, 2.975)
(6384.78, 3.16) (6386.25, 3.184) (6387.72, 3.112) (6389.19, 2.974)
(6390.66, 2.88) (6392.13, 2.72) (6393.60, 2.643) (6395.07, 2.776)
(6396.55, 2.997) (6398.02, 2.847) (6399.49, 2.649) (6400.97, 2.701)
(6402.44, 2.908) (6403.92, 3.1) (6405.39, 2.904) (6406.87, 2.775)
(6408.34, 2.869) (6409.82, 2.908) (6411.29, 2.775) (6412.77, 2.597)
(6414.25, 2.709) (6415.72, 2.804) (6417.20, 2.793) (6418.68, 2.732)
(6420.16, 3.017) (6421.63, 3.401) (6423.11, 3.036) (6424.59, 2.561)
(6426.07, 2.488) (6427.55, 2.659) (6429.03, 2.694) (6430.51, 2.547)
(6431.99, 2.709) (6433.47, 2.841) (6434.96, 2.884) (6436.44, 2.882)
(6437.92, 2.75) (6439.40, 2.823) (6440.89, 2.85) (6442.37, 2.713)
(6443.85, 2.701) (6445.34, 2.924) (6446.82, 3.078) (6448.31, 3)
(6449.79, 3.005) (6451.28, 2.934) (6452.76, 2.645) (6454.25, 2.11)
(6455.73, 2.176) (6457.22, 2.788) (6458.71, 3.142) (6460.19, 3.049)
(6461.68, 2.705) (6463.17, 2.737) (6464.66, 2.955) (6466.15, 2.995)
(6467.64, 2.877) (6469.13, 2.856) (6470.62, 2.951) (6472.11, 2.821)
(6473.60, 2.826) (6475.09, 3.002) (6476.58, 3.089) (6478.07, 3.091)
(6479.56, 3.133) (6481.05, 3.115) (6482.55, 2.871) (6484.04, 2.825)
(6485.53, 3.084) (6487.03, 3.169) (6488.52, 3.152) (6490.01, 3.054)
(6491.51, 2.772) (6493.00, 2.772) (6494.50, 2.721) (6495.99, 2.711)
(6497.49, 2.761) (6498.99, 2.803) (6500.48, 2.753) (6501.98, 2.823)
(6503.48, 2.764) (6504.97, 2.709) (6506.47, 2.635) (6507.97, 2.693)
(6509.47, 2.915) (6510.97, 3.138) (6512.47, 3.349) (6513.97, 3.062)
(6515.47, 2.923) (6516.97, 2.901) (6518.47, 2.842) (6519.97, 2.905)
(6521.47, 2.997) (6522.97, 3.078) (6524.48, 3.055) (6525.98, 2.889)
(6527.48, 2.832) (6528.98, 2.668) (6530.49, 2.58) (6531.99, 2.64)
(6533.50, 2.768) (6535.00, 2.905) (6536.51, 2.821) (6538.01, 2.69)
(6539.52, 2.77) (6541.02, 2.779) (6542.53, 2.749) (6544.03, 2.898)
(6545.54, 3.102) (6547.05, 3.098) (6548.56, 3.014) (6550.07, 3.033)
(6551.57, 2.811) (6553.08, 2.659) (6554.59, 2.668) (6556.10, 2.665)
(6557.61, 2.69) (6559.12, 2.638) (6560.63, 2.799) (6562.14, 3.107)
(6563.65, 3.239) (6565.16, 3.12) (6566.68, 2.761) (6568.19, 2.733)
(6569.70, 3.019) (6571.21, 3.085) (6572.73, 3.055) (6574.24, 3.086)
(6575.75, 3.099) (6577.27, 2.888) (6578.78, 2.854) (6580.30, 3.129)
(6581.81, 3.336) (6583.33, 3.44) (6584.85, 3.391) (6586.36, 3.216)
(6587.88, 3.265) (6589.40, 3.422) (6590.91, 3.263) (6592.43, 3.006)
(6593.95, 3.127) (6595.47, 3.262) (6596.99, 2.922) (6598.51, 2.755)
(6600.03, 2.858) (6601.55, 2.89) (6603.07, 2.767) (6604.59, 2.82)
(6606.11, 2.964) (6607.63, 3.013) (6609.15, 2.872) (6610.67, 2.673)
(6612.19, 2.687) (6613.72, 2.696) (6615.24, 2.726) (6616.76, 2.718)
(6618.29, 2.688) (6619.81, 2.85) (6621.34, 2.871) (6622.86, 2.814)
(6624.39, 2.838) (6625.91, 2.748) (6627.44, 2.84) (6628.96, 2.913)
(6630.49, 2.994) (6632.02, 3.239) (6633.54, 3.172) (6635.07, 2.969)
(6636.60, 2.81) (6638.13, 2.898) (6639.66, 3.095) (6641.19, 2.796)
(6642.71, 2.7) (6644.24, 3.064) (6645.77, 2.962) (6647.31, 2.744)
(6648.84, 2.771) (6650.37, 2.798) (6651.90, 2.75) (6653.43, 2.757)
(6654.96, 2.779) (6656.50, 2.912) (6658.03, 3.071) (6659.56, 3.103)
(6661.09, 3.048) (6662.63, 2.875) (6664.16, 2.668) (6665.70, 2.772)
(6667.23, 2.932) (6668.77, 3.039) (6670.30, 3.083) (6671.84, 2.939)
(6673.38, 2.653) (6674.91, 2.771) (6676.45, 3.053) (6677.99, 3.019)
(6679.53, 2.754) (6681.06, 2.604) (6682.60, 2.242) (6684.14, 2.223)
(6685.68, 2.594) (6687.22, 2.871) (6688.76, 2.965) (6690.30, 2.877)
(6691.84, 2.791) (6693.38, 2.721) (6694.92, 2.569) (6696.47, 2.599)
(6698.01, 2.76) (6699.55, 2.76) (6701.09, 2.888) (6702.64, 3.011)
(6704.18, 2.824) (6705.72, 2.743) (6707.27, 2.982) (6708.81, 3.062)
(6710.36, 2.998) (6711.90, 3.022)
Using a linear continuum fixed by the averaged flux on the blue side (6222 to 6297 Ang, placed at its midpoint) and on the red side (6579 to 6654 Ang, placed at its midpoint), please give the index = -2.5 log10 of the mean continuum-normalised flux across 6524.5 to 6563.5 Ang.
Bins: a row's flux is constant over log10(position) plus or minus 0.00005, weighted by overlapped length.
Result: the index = 0.03 mag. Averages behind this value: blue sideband 2.73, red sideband 2.94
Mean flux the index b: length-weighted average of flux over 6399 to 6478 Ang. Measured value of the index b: 2.82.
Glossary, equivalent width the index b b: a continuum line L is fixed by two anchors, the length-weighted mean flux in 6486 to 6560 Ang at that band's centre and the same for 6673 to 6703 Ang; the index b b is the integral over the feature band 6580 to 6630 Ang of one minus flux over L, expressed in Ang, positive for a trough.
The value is -3.0 Ang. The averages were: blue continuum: 2.85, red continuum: 2.73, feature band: 2.96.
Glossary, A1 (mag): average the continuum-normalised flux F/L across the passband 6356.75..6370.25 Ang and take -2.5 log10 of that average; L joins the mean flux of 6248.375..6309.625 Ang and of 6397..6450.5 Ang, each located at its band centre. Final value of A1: 0.064 mag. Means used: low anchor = 2.76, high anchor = 2.82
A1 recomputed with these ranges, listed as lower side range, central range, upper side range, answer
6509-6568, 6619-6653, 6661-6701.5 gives -0.03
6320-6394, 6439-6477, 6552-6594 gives 0.04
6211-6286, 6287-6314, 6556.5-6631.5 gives -0.03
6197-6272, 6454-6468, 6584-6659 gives 0.02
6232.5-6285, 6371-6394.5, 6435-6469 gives -0.09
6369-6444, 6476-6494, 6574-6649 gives -0.04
